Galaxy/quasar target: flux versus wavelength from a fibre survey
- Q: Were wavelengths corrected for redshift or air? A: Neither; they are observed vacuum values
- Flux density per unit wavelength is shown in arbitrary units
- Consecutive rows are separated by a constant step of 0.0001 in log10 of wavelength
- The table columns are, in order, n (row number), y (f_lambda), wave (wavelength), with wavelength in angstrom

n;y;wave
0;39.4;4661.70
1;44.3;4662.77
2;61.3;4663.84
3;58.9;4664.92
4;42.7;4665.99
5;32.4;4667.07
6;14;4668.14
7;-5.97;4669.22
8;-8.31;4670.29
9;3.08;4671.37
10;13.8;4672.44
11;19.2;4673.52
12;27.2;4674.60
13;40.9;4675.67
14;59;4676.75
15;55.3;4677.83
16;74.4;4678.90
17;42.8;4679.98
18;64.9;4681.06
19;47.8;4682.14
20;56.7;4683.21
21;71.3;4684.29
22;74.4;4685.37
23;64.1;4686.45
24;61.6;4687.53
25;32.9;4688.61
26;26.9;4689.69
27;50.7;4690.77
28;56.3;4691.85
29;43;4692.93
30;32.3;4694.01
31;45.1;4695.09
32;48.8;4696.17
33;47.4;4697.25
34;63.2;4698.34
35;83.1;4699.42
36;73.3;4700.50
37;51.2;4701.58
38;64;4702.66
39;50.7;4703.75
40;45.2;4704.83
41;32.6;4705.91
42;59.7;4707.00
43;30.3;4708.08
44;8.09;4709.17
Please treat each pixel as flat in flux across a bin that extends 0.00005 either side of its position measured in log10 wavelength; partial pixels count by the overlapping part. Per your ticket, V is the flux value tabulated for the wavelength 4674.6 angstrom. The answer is 27.2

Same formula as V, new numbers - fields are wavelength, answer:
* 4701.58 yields 51.2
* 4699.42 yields 83.1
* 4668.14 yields 14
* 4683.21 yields 56.7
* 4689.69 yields 26.9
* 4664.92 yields 58.9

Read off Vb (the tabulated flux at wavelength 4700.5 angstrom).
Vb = 73.3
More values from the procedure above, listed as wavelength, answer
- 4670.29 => -8.31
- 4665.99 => 42.7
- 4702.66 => 64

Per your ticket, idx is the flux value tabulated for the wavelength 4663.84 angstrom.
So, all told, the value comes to 61.3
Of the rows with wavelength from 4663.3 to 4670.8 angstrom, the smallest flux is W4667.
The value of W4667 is -8.31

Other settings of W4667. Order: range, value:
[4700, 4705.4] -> 45.2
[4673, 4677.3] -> 19.2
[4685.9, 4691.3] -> 26.9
